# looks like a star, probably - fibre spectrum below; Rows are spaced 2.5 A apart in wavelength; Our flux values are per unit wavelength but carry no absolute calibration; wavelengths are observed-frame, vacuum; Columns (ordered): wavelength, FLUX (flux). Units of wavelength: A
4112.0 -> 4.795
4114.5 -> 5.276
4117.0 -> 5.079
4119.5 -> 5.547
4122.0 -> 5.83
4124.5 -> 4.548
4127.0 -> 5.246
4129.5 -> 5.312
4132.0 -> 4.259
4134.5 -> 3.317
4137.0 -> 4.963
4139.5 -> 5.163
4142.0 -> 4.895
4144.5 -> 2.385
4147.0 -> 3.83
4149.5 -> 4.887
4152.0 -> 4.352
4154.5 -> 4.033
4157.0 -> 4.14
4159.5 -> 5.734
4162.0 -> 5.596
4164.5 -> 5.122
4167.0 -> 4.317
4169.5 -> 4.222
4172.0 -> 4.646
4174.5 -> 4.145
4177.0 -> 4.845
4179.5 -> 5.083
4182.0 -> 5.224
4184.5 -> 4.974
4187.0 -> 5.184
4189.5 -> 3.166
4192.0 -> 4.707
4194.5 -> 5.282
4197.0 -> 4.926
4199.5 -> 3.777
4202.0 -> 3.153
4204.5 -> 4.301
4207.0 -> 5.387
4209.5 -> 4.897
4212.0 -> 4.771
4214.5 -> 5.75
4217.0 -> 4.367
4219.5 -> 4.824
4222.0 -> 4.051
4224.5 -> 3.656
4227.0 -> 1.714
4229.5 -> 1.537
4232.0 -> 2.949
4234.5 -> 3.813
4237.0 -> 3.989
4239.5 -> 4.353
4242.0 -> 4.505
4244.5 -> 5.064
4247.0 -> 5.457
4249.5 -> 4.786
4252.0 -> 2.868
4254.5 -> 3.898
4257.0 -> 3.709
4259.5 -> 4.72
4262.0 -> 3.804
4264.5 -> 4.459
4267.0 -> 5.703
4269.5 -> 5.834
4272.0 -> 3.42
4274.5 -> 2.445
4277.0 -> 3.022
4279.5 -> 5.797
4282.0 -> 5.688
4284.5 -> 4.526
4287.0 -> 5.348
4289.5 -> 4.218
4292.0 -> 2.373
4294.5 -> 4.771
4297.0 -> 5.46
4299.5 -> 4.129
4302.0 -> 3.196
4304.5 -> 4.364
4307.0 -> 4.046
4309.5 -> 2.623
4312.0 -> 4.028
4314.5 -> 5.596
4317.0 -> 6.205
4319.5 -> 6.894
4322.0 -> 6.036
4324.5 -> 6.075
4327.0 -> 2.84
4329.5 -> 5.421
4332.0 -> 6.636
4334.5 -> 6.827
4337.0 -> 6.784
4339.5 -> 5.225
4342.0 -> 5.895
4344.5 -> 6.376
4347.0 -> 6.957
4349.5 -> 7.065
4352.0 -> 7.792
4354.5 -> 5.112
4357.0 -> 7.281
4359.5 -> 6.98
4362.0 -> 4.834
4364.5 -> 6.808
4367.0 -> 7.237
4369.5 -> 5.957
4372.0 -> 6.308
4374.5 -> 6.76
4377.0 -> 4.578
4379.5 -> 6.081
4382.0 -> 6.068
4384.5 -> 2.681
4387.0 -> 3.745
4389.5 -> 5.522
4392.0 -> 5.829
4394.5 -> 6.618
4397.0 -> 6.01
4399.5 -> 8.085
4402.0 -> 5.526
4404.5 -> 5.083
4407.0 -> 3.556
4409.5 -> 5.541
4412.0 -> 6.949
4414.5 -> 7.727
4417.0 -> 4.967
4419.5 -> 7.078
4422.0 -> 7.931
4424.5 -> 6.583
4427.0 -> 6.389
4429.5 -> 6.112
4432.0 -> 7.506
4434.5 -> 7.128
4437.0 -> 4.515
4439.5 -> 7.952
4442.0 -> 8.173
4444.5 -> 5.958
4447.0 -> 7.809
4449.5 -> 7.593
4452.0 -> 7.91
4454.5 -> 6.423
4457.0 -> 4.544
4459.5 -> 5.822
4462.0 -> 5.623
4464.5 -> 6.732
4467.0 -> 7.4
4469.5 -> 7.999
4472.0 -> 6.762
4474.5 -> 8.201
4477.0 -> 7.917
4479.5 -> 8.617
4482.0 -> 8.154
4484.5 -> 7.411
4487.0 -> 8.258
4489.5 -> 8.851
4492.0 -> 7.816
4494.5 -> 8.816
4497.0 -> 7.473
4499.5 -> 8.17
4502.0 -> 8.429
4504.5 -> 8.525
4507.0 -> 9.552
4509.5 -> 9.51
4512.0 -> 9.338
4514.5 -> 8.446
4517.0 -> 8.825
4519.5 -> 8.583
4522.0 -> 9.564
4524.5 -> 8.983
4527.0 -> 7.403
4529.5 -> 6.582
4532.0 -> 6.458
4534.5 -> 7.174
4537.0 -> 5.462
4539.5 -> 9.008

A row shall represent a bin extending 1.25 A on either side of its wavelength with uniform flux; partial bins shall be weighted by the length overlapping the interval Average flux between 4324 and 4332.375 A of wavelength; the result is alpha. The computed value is 5.02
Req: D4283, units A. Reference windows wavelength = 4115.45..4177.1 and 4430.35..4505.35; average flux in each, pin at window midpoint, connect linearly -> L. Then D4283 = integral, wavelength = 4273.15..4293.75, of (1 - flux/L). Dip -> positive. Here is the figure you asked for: 5.8 A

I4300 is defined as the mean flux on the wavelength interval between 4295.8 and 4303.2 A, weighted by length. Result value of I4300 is 4.26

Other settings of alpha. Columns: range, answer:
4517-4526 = 8.97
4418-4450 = 6.95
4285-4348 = 5.12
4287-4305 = 4.15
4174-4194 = 4.71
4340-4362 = 6.53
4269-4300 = 4.36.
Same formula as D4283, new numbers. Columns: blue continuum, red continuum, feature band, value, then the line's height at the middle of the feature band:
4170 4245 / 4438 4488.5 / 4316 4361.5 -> -3.2 A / 5.81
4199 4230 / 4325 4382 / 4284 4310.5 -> 6.0 A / 5.32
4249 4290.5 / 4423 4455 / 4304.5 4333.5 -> 0.1 A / 5.11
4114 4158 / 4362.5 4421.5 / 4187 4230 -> 6.5 A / 4.96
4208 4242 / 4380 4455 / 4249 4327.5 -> 3.9 A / 4.71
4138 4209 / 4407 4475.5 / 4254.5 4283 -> 5.1 A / 5.33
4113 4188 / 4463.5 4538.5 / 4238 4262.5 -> 5.8 A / 5.68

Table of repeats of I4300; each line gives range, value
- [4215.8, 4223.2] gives 4.42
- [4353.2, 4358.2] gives 6.2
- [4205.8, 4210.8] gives 5.14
